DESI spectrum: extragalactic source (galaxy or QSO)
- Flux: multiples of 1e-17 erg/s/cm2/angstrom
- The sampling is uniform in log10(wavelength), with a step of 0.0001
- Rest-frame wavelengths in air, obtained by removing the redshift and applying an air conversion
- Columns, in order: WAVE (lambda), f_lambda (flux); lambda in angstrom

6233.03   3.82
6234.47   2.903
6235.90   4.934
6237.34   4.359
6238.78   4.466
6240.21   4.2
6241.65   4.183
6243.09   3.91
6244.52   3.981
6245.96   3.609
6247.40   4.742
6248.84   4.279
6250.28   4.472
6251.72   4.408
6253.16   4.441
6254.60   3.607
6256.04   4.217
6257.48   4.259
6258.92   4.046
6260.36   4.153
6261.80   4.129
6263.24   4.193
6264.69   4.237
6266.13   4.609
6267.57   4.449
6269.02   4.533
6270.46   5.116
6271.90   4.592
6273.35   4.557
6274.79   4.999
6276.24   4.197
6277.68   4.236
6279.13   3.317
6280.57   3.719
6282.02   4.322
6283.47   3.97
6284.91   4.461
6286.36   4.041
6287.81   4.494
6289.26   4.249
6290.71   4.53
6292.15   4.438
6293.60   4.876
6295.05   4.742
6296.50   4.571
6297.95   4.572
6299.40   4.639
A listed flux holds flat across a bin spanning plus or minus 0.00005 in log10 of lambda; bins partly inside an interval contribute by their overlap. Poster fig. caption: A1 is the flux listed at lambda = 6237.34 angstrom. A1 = 4.359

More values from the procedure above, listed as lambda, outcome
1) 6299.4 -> 4.639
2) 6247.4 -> 4.742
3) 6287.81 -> 4.494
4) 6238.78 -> 4.466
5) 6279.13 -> 3.317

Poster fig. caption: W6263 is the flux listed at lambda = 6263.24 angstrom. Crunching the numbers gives 4.193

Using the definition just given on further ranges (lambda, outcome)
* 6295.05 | 4.742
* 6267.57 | 4.449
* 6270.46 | 5.116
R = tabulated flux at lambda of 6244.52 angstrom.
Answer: 3.981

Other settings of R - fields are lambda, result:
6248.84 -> 4.279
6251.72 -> 4.408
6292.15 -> 4.438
